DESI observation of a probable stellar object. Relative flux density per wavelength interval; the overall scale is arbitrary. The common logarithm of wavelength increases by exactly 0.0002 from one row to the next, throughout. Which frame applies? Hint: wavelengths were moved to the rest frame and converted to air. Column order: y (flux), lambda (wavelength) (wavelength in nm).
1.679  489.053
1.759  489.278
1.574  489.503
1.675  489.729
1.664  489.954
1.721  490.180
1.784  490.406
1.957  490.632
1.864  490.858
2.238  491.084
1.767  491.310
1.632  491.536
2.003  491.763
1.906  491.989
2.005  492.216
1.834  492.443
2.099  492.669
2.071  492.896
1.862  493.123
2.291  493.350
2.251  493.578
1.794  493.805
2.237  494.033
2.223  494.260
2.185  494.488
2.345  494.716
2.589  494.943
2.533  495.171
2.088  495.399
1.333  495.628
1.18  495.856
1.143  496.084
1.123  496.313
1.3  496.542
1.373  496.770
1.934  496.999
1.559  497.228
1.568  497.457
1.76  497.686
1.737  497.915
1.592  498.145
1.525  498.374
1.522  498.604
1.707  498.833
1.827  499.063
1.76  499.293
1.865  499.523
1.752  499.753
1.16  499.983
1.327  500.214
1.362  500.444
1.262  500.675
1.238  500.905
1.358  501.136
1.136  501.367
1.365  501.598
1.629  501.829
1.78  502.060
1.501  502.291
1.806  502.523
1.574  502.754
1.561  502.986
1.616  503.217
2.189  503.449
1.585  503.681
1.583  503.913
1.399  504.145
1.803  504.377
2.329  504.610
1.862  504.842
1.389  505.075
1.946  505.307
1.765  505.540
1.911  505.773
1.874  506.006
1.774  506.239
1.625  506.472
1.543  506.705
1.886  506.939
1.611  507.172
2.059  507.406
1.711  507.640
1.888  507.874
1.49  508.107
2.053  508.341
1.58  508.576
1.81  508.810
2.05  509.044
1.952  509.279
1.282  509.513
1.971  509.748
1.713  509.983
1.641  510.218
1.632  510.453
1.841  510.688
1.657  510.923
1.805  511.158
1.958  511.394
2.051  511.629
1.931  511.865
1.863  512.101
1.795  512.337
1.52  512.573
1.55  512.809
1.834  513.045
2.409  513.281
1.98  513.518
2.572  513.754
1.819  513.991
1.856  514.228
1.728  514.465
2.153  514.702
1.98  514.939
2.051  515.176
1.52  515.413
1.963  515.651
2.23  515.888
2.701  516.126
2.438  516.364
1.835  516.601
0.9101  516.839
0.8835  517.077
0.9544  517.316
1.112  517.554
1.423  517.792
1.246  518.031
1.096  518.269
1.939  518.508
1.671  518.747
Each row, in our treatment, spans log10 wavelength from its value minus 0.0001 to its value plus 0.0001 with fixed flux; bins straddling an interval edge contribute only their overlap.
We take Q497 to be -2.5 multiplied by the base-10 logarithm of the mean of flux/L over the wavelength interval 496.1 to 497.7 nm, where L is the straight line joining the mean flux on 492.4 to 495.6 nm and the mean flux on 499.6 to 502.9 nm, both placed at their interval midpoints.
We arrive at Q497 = 0.25 mag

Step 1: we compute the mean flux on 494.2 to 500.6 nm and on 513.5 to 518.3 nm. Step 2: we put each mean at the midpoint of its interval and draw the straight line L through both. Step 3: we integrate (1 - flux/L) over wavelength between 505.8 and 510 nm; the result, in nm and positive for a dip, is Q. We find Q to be -0.14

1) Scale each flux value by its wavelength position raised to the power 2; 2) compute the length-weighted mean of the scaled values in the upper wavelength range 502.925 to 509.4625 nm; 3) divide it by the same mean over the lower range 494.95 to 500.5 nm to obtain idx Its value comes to 1.14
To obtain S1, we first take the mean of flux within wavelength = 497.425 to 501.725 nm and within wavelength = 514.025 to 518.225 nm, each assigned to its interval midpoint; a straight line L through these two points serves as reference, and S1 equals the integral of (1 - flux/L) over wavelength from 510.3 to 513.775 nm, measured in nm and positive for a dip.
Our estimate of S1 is -0.46 nm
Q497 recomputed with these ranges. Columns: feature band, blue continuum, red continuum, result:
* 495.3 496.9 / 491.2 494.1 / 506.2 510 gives 0.38 mag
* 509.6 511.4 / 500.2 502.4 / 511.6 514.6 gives 0.03 mag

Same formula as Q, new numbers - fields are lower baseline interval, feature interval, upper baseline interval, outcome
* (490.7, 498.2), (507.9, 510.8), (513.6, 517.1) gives 0.24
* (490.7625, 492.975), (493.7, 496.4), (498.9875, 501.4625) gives -0.22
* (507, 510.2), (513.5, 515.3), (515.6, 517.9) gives -0.36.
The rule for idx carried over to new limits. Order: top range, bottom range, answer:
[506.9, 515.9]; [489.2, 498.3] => 1.08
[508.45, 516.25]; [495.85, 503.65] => 1.29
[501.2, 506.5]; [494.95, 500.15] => 1.07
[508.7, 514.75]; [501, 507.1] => 1.14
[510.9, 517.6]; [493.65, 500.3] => 1.14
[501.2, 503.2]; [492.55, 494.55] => 0.76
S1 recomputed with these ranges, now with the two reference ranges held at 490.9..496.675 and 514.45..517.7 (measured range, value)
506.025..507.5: 0.052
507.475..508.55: 0.016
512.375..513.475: -0.042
